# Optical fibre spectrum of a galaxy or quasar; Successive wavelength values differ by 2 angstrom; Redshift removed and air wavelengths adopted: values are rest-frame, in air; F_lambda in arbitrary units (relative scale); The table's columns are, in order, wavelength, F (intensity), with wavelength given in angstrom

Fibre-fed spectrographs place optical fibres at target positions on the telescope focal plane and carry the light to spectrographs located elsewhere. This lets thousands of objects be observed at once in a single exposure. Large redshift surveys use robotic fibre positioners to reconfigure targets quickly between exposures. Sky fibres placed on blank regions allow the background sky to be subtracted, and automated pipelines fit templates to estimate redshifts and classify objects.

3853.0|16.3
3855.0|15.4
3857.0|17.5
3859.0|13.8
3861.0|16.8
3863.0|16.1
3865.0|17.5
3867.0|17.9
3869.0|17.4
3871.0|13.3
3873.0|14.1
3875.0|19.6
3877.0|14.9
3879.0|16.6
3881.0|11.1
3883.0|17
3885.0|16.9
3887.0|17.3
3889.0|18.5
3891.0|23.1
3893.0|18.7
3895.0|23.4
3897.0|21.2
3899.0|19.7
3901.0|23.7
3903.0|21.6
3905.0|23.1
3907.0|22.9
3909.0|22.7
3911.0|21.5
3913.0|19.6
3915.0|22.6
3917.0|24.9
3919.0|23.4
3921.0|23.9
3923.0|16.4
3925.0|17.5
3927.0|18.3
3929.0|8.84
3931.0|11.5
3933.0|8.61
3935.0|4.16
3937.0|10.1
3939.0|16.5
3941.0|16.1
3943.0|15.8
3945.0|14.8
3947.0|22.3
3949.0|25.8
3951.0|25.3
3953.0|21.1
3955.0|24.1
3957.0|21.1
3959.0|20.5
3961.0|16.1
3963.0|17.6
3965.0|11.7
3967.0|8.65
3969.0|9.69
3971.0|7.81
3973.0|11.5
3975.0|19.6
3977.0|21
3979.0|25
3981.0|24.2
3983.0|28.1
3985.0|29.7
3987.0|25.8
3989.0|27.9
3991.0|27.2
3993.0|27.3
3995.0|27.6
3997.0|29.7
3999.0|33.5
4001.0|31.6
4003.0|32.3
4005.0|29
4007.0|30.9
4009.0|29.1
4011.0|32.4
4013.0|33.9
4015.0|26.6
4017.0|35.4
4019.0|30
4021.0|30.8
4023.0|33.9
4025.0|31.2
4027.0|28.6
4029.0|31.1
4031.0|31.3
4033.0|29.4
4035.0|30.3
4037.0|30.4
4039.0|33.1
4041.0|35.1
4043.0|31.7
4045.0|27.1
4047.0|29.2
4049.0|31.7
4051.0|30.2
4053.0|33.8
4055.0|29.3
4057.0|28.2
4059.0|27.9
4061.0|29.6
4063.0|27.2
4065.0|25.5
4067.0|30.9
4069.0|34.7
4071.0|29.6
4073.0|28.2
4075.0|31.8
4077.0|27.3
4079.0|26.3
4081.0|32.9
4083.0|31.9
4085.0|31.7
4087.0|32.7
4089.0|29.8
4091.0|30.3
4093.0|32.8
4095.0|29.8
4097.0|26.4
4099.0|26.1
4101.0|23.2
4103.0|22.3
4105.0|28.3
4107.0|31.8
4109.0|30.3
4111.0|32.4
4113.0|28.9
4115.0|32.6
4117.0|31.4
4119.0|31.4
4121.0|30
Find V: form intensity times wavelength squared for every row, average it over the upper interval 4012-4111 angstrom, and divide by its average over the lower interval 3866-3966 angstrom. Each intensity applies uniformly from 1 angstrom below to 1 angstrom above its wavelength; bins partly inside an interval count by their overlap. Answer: 1.8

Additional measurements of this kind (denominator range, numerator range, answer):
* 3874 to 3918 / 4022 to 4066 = 1.63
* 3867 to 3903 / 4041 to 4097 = 1.82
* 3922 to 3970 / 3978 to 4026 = 1.92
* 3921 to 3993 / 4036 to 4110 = 1.72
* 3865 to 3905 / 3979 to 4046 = 1.75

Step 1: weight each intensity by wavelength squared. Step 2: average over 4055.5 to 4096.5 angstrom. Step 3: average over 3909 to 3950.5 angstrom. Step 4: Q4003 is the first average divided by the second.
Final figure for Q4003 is 1.85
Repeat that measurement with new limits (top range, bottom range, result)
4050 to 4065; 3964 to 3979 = 2.23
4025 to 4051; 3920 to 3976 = 2.02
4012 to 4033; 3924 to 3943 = 2.59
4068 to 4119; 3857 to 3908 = 1.81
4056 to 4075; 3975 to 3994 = 1.18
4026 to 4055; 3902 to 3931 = 1.63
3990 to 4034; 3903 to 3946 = 1.84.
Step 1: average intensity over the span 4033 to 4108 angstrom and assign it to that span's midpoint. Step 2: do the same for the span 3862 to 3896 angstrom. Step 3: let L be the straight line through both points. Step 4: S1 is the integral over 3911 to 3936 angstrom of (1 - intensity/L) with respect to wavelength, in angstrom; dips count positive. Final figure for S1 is 3.9 angstrom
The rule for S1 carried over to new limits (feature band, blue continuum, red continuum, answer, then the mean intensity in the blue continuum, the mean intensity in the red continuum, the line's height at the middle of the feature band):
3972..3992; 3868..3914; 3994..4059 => 2.3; 19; 30.8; 27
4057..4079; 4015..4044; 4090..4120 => 0.9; 31.4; 29.2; 30.3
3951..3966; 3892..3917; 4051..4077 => 3.2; 21.9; 29.6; 24.5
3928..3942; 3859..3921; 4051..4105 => 7.0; 19.2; 29.2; 21.6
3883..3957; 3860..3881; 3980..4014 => 6.9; 16.2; 29.4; 21.4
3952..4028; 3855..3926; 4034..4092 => 2.1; 19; 30.3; 25.5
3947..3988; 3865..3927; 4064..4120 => 6.0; 19.4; 29.7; 23.2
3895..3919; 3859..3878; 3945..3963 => -4.7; 16.3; 21.4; 18.6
